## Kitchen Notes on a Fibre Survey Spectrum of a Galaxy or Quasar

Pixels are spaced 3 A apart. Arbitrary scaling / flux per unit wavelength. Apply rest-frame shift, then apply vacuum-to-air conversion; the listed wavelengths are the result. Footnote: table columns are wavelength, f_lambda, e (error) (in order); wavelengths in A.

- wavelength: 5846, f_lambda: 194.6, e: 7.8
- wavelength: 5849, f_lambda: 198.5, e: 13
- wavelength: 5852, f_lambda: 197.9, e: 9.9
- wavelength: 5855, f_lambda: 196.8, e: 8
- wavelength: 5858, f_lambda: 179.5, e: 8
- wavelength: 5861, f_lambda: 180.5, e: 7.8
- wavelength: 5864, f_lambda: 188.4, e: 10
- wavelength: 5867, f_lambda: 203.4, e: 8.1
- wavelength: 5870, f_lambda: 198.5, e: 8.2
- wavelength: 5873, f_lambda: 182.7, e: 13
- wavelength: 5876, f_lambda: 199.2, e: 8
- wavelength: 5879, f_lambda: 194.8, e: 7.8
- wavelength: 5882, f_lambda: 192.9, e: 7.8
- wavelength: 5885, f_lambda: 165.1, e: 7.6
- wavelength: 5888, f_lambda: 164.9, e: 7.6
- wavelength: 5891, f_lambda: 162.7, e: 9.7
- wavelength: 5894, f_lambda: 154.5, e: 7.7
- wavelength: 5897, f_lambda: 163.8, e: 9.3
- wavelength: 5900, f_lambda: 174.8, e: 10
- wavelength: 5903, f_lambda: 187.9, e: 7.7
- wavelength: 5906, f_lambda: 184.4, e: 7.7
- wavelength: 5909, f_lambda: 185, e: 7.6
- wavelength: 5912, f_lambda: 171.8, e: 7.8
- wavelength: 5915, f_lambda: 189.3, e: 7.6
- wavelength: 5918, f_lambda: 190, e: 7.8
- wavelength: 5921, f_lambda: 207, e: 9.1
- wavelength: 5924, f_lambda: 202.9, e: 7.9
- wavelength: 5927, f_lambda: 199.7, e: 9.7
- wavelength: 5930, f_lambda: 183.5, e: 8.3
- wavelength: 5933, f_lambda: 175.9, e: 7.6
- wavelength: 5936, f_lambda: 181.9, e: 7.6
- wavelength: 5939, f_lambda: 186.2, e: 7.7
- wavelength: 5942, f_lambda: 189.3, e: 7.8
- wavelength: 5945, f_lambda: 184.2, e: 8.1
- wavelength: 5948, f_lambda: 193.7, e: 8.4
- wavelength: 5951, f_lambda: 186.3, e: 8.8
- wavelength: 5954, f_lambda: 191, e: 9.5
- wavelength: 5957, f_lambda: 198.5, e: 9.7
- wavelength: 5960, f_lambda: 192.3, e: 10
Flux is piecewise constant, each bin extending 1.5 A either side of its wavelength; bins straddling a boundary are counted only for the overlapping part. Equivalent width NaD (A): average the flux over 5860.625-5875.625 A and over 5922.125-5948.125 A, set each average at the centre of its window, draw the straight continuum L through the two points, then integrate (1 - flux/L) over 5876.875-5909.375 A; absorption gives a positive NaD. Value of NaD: 2.6 A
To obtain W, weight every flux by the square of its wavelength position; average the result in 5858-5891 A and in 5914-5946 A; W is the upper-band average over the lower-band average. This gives 1.04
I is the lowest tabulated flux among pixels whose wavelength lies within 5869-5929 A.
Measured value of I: 154.5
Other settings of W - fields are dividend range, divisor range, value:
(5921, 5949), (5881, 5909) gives 1.11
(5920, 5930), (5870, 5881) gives 1.05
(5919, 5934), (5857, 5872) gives 1.04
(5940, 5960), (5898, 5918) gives 1.06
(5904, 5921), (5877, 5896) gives 1.09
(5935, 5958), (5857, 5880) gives 1.01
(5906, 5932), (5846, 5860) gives 1.01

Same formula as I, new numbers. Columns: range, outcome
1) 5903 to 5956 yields 171.8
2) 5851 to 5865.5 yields 179.5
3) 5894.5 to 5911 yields 163.8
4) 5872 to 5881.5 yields 182.7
